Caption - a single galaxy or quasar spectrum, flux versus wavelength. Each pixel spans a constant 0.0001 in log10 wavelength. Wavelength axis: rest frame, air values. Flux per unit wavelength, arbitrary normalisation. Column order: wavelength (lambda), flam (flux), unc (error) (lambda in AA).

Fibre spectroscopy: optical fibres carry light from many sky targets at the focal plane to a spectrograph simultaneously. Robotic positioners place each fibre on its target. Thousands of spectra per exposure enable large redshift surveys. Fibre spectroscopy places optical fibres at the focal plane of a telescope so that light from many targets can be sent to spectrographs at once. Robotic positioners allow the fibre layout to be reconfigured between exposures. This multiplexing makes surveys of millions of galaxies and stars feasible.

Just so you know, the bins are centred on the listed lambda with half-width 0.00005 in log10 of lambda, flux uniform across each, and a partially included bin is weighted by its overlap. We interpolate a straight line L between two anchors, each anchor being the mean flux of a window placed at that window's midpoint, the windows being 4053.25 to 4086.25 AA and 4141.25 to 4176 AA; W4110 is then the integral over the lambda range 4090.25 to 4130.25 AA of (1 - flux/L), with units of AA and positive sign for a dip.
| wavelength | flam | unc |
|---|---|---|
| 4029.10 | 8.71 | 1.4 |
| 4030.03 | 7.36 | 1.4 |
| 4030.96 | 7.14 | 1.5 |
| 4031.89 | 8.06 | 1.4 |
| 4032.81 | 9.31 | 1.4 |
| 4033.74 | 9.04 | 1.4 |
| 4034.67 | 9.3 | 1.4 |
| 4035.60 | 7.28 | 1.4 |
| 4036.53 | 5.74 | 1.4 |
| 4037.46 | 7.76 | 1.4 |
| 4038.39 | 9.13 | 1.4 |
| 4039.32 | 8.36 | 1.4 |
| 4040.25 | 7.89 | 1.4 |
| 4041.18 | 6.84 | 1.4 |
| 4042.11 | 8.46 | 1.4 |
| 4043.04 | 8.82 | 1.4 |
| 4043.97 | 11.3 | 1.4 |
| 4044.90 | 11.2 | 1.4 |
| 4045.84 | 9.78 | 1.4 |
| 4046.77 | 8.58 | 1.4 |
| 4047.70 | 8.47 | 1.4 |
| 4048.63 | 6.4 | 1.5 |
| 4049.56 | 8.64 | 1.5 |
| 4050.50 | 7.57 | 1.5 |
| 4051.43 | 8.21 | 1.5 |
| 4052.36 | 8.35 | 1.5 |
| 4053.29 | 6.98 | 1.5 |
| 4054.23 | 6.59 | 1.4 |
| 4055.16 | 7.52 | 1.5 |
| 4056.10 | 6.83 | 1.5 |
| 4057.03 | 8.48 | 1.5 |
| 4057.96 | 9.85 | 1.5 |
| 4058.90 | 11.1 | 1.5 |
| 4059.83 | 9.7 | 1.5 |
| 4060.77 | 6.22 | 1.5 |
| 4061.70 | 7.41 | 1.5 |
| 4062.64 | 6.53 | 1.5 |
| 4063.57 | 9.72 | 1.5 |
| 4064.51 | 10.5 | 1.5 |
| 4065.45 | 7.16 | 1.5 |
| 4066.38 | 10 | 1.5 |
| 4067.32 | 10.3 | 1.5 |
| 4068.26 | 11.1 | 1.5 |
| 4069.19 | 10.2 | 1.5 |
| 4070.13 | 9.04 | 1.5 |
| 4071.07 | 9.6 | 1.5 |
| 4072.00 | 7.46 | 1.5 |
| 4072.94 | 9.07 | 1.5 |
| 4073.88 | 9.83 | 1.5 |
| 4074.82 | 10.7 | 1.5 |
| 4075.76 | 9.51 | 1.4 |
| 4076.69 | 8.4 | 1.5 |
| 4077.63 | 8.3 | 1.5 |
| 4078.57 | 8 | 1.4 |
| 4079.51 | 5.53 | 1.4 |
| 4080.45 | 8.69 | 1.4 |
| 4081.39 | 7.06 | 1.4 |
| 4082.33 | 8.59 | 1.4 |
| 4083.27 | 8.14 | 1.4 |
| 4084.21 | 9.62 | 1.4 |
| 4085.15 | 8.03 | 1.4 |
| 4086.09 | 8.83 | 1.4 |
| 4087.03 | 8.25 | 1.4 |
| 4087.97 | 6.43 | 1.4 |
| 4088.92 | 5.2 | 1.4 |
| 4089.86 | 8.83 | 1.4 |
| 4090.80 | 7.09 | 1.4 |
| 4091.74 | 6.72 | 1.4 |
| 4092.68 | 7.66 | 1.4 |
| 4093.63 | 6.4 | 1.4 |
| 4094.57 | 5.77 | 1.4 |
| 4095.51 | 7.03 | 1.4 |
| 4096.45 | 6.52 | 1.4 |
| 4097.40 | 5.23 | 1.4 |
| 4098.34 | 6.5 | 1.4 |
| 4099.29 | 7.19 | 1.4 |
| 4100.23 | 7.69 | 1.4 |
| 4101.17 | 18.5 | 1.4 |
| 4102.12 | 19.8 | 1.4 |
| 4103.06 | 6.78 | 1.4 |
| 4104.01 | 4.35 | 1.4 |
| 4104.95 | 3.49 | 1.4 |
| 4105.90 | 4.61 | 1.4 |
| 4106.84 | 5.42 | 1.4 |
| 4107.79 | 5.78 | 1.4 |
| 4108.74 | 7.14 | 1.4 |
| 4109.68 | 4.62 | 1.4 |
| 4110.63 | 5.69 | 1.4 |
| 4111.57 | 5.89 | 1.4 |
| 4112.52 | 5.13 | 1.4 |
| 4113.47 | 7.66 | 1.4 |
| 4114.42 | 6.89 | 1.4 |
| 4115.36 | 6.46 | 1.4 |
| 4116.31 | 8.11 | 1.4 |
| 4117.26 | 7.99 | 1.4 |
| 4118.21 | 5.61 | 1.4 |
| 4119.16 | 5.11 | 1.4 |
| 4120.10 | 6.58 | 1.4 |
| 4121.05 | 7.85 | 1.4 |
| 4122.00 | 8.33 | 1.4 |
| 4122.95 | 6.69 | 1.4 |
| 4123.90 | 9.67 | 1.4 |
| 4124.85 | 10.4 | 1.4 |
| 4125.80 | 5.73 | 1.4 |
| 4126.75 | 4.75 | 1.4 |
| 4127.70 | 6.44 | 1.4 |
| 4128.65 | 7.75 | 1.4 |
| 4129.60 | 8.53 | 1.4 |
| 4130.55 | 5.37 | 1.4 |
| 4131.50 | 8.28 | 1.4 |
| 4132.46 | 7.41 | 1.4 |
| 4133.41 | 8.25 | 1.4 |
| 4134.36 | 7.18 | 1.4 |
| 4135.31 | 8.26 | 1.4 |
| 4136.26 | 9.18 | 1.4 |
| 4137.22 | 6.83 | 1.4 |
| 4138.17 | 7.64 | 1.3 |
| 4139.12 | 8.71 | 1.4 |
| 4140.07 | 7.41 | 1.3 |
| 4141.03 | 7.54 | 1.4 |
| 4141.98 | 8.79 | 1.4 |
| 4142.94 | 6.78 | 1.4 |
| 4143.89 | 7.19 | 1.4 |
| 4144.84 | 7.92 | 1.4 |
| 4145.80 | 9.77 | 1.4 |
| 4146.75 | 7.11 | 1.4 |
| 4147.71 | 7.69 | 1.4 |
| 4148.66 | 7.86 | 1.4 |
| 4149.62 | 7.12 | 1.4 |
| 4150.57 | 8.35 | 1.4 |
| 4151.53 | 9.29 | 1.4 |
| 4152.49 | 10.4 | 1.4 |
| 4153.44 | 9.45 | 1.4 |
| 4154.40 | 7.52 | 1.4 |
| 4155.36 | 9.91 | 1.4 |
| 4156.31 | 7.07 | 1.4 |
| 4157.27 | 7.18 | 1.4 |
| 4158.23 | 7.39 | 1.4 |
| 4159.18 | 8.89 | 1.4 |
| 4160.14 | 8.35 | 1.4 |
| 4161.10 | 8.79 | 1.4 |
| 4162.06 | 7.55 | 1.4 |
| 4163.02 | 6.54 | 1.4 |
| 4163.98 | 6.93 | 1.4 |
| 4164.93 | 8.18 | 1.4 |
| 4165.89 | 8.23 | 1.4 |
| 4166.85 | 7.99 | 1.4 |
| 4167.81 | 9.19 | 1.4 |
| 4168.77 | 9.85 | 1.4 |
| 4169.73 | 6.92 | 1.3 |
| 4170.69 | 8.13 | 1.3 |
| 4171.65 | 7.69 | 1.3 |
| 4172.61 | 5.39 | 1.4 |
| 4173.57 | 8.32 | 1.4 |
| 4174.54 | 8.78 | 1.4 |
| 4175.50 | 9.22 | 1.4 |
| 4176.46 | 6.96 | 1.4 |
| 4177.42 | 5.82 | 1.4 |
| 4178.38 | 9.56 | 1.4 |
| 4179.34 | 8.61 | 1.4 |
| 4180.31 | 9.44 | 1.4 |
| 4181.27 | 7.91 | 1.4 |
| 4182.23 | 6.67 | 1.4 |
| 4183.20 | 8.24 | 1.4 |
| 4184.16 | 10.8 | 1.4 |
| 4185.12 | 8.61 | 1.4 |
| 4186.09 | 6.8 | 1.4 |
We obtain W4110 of 5.82 AA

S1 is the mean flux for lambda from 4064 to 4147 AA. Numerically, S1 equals 7.77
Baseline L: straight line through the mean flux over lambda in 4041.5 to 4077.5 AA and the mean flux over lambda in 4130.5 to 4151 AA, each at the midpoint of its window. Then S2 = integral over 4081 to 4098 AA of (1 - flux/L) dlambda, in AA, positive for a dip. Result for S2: 2.3 AA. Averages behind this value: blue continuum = 8.82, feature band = 7.29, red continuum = 7.81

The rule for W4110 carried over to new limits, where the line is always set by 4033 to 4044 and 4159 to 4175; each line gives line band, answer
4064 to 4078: -2.15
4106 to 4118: 2.60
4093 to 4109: 1.09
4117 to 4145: 2.00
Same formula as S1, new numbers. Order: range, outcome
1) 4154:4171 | 8.04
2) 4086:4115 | 7.17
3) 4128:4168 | 7.98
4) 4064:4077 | 9.51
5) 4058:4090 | 8.63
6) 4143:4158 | 8.2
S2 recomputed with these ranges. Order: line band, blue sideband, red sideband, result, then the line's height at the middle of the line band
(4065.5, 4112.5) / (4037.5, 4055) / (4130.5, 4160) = 1.76 AA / 8.24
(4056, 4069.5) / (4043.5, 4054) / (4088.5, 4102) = -1.03 AA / 8.42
